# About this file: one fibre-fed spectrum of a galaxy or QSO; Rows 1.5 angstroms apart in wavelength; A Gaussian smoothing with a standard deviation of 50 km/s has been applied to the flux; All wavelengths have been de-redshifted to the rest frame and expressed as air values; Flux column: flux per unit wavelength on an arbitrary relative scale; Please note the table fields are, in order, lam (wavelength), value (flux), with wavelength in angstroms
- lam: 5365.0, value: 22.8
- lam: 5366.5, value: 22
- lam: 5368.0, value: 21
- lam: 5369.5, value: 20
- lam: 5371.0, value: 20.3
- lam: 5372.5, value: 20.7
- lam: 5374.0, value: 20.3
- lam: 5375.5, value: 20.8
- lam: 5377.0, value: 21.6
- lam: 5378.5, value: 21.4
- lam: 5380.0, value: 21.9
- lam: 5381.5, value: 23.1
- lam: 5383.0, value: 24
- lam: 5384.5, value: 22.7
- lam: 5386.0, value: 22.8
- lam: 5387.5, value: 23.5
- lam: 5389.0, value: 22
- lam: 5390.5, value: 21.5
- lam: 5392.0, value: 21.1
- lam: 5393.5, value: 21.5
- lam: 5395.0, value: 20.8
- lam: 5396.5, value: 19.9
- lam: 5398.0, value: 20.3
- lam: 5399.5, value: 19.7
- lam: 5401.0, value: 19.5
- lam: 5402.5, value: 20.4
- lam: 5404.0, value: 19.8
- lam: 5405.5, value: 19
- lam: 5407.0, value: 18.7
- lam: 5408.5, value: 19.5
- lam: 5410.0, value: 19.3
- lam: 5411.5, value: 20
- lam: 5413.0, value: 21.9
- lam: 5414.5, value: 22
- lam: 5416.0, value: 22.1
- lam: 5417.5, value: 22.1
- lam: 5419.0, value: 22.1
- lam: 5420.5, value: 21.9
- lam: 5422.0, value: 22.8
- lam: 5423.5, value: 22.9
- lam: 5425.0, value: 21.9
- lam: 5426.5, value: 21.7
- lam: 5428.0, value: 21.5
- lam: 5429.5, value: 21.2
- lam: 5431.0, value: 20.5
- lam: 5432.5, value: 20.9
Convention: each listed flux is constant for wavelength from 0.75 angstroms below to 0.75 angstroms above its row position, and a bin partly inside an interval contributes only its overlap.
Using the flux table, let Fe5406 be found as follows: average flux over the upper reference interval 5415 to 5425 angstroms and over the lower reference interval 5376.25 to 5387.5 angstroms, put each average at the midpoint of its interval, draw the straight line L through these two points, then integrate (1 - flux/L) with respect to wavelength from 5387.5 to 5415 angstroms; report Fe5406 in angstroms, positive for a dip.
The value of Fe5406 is 2.4 angstroms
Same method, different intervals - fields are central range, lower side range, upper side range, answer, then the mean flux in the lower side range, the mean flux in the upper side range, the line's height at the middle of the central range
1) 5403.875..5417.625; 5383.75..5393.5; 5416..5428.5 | 1.1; 22.2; 22.1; 22.2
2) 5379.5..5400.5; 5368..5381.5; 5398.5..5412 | -1.5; 21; 19.6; 20.3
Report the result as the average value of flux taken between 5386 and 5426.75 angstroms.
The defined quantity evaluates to 21.1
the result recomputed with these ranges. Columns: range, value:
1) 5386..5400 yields 21.3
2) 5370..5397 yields 21.7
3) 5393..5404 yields 20.2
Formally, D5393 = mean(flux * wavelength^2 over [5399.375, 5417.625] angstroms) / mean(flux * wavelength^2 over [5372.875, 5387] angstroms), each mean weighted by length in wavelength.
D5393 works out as 0.9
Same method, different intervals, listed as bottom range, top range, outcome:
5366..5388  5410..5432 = 1.01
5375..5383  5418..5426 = 1.03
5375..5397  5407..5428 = 0.99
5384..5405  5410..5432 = 1.04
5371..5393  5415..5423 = 1.03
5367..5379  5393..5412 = 0.97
